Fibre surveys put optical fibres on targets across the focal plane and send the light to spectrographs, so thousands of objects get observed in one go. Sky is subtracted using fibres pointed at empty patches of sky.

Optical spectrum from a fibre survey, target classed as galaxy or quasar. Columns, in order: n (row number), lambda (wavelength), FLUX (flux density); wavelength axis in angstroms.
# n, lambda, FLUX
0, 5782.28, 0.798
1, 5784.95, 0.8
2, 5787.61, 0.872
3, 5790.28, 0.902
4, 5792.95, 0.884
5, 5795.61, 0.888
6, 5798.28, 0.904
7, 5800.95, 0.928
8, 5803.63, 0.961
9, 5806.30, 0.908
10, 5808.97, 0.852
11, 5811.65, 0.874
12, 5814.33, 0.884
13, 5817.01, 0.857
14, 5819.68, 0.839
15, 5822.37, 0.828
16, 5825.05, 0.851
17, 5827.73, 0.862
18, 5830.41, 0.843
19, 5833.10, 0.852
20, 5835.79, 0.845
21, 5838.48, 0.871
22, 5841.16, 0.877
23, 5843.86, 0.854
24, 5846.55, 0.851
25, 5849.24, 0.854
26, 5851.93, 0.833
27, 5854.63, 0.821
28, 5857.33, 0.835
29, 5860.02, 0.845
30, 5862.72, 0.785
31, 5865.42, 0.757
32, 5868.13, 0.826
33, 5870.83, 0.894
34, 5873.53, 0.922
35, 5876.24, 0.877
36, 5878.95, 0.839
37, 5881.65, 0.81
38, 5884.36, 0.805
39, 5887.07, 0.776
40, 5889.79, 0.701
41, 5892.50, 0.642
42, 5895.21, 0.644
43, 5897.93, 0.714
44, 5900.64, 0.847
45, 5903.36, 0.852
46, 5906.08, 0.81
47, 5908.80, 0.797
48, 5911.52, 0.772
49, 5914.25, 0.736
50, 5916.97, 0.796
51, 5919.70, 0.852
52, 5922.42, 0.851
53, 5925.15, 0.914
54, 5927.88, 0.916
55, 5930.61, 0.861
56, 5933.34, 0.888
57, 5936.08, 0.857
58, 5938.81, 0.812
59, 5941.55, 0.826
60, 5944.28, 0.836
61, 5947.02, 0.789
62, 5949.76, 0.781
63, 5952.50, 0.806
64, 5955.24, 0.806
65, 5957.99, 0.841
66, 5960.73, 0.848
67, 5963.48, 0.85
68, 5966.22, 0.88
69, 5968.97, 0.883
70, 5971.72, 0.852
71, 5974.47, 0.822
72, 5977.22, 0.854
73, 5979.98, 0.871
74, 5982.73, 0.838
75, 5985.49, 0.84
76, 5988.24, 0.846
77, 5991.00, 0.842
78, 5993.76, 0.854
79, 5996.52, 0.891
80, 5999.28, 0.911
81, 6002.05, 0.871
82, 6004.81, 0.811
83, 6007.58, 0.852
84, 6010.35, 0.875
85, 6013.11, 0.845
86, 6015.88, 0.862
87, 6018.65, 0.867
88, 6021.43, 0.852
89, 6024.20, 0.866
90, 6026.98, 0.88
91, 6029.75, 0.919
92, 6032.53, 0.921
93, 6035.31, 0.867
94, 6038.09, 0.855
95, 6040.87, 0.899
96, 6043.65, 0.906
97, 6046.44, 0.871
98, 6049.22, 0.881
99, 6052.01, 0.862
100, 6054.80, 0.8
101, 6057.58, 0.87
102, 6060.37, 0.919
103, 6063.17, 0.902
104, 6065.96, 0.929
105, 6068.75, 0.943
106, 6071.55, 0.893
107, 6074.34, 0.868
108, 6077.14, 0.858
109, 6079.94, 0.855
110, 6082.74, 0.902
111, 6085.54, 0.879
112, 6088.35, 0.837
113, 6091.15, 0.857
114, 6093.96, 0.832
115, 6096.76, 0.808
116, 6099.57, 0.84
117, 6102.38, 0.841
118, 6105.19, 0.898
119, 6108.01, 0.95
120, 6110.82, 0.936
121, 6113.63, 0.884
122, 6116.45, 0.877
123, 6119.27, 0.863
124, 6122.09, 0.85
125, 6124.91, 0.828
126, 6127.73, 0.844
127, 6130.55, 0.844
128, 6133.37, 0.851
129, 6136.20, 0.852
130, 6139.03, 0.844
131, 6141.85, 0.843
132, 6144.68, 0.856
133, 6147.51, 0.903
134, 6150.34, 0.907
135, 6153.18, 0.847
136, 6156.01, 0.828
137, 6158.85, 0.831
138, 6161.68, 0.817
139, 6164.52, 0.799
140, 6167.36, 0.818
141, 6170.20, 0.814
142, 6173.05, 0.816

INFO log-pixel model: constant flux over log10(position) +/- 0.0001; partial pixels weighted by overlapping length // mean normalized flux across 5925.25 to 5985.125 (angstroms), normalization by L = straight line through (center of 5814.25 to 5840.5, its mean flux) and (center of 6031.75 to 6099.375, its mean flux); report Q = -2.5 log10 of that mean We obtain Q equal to 0.025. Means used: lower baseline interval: 0.853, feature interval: 0.845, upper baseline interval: 0.875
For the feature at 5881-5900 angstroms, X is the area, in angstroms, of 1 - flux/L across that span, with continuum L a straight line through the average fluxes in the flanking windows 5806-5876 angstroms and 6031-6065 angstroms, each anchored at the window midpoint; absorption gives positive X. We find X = 2.8 angstroms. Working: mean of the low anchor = 0.85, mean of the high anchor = 0.88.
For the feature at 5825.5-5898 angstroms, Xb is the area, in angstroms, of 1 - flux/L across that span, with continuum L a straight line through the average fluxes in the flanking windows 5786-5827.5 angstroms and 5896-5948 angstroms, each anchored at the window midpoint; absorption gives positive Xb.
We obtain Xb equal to 3.1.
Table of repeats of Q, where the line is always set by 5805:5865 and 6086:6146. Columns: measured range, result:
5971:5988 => 0.01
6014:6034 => -0.03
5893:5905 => 0.13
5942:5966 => 0.04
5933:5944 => 0.02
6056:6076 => -0.06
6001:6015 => 0.01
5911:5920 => 0.09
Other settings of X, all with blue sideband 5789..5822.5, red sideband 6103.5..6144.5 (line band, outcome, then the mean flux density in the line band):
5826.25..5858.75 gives 1.29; 0.85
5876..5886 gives 0.64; 0.827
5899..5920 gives 1.83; 0.804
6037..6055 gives 0.01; 0.872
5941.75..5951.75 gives 0.84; 0.805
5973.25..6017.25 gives 1.03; 0.855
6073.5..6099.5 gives 0.49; 0.854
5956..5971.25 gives 0.35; 0.858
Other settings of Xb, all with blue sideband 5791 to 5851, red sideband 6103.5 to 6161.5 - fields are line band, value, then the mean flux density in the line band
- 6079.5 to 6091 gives 0.0 angstroms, 0.868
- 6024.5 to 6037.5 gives -0.4 angstroms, 0.891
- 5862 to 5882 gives 0.7 angstroms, 0.842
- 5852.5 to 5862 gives 0.4 angstroms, 0.83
